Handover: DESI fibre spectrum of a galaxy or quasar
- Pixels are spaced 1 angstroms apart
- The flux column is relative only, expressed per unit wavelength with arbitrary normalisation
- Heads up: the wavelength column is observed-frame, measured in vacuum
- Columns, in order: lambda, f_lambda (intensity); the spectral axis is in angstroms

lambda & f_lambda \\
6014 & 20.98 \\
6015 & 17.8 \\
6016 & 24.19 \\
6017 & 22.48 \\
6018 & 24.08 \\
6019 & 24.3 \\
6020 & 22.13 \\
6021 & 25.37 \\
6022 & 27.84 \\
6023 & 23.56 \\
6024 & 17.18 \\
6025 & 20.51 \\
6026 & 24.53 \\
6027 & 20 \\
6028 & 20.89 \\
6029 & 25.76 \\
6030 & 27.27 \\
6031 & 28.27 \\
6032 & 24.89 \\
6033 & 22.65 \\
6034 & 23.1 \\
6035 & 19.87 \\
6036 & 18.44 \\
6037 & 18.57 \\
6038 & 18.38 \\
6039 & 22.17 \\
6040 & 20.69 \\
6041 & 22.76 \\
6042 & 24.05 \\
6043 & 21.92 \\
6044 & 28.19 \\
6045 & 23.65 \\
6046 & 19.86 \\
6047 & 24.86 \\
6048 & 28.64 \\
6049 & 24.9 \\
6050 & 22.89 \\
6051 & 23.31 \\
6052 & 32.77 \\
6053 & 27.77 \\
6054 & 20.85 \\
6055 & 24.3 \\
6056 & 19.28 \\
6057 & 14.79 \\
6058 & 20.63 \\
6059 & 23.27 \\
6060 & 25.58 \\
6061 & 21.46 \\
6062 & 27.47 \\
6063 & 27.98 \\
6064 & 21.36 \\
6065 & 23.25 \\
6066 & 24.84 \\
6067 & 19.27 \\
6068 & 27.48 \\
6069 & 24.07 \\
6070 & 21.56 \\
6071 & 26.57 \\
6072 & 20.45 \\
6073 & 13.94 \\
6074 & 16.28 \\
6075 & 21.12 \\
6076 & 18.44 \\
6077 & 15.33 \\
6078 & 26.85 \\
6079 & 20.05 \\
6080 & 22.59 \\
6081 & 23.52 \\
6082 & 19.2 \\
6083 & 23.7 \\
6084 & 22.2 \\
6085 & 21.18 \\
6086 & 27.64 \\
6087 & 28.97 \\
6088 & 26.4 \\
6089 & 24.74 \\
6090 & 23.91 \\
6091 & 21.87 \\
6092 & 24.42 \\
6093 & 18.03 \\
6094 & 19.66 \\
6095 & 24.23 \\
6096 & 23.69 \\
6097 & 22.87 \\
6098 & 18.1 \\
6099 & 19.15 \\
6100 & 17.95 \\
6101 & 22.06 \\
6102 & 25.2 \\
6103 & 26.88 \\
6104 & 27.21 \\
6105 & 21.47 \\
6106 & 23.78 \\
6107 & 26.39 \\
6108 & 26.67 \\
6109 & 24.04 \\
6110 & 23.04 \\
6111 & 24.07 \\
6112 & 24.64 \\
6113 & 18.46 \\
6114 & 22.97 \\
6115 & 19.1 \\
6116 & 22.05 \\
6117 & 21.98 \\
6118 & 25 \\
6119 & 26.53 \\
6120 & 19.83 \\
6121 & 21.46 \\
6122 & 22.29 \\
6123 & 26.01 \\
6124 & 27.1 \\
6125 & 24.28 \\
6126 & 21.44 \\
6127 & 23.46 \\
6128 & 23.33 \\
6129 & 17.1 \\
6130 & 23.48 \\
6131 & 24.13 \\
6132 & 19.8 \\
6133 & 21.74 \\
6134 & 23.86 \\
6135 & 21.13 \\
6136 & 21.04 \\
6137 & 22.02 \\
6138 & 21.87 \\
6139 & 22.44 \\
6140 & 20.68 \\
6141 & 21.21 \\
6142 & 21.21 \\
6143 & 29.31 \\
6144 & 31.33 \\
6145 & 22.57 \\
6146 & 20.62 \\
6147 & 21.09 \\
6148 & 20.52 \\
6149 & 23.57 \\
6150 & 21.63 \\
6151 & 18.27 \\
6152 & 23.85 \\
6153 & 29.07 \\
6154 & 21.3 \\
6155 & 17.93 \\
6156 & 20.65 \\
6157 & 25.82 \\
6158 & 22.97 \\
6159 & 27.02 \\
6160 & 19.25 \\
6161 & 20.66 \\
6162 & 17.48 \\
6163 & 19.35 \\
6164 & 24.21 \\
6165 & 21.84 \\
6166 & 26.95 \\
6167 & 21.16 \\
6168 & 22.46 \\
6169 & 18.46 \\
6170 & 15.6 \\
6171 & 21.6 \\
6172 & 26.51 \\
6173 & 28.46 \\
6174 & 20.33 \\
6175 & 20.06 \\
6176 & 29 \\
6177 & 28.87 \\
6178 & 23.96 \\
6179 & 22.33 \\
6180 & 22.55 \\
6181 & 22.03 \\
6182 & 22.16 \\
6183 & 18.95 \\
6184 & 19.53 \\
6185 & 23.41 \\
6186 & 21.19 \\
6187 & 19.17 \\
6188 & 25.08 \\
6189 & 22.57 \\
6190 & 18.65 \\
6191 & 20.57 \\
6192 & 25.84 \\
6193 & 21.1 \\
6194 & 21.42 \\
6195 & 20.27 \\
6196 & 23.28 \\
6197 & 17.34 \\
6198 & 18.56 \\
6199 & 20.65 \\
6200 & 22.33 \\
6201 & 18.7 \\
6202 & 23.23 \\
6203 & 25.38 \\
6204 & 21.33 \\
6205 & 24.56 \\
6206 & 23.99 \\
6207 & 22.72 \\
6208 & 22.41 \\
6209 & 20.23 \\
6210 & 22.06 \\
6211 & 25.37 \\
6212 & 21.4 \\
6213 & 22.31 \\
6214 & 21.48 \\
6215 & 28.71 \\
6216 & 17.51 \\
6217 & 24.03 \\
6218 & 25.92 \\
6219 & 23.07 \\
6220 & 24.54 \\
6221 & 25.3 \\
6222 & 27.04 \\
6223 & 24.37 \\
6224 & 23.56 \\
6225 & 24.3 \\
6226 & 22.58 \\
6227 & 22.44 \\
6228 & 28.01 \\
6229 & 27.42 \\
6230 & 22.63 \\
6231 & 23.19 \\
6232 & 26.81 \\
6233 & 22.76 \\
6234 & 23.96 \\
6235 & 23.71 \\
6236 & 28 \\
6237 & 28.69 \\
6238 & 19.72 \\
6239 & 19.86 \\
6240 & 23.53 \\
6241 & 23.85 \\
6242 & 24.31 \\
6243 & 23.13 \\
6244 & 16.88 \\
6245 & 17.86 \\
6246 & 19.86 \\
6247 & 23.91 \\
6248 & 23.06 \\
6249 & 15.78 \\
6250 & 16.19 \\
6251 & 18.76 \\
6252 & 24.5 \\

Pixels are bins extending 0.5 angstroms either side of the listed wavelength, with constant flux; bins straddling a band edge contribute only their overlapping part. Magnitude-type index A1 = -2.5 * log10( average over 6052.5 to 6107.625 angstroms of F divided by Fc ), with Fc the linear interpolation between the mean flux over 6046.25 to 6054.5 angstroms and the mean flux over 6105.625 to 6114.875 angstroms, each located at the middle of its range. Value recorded 0.09 mag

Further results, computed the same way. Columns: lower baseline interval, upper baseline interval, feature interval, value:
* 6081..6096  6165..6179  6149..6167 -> 0.05 mag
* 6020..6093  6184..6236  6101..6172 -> 0.01 mag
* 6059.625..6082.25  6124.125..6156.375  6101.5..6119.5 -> -0.07 mag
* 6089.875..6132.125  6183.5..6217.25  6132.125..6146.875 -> -0.01 mag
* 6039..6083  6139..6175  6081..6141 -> -0.01 mag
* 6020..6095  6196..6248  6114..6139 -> 0.02 mag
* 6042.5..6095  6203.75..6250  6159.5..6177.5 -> 0.04 mag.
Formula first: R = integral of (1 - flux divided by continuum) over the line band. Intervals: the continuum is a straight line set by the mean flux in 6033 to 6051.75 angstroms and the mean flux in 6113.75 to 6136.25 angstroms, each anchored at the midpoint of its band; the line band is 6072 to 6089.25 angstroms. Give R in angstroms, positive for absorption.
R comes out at 0.6 angstroms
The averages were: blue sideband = 22.7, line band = 21.8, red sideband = 22.6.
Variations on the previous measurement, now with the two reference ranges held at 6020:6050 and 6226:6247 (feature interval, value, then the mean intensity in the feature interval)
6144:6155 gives 0.4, 22.5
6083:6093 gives -0.5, 24.2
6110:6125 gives 0.1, 23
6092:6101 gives 0.9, 20.8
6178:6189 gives 0.7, 21.8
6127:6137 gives 0.6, 21.8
